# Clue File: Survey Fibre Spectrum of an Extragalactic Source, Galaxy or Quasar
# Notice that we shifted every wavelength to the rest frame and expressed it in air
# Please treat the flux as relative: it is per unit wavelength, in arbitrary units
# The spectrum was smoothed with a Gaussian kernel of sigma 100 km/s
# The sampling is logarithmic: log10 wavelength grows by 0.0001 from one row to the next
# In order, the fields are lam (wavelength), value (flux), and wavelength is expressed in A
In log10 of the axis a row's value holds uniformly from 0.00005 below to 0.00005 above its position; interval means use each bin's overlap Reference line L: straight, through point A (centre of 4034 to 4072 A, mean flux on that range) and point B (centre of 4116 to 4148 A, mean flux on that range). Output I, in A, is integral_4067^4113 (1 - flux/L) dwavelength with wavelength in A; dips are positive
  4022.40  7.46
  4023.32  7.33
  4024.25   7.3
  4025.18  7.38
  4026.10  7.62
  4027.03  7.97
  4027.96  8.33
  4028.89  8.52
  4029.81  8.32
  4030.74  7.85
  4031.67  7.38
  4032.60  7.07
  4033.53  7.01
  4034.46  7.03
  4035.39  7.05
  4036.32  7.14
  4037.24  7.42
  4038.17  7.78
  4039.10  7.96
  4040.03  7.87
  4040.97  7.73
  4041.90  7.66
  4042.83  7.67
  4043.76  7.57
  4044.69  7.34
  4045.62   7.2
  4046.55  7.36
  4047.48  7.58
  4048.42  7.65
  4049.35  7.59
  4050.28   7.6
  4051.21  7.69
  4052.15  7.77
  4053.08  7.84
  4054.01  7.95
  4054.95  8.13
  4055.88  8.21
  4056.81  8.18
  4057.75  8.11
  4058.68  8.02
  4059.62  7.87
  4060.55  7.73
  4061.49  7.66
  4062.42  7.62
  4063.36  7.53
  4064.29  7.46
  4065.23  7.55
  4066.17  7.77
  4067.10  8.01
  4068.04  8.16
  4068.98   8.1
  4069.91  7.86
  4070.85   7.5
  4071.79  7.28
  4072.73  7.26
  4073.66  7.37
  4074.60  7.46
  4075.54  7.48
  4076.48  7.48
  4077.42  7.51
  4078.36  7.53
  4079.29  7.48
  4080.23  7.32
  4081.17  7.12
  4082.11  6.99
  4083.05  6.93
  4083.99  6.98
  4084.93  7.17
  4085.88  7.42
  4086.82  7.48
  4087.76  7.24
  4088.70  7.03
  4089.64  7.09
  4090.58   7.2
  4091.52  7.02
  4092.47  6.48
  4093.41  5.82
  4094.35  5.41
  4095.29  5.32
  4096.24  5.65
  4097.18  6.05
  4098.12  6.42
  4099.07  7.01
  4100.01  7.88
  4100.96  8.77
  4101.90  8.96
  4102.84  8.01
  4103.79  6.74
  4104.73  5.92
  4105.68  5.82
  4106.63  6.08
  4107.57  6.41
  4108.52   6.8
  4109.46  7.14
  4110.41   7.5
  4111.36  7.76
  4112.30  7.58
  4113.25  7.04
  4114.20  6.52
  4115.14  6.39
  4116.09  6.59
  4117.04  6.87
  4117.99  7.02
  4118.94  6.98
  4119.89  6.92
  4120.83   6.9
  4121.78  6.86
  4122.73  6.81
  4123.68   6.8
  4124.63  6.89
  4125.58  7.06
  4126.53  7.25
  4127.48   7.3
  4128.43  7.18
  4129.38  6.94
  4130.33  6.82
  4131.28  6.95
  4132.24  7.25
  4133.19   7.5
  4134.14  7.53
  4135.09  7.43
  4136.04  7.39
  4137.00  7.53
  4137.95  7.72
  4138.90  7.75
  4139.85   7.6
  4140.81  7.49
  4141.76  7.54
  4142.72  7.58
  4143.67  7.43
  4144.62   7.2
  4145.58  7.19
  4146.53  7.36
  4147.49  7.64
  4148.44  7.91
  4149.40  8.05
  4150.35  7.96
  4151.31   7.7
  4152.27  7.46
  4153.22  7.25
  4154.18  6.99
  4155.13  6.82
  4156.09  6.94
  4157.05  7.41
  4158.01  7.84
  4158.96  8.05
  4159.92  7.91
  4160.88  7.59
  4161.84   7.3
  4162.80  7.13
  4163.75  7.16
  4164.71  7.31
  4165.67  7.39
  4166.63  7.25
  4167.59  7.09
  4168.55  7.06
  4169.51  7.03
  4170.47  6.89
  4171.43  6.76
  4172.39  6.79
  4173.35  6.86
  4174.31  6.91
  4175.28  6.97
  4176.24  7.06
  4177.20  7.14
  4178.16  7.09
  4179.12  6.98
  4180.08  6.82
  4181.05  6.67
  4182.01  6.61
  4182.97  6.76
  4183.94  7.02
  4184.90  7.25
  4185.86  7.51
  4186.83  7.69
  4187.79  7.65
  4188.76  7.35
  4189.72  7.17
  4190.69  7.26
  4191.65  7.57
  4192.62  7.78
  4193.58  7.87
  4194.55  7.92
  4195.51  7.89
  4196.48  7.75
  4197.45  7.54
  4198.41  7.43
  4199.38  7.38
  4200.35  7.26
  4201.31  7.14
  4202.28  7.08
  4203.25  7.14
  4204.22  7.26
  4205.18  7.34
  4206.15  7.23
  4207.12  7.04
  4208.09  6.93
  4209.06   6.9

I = 2.2 A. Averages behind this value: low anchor 7.69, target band 7.11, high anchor 7.22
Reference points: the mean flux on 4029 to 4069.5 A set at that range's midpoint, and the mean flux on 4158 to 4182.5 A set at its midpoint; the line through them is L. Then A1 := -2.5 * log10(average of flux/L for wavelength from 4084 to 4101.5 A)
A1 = 0.10 mag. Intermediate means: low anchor 7.69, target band 6.82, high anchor 7.13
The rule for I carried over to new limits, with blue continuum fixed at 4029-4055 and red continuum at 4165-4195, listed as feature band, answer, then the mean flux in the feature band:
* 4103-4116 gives 1.07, 6.77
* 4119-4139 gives 0.42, 7.17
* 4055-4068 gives -0.56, 7.85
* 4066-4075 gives -0.21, 7.68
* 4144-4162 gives -0.64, 7.51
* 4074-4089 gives 0.34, 7.29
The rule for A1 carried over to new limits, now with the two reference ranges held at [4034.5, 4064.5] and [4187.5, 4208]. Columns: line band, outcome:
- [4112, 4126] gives 0.10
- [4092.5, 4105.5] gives 0.13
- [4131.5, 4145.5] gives 0.01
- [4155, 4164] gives 0.01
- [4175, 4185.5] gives 0.07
